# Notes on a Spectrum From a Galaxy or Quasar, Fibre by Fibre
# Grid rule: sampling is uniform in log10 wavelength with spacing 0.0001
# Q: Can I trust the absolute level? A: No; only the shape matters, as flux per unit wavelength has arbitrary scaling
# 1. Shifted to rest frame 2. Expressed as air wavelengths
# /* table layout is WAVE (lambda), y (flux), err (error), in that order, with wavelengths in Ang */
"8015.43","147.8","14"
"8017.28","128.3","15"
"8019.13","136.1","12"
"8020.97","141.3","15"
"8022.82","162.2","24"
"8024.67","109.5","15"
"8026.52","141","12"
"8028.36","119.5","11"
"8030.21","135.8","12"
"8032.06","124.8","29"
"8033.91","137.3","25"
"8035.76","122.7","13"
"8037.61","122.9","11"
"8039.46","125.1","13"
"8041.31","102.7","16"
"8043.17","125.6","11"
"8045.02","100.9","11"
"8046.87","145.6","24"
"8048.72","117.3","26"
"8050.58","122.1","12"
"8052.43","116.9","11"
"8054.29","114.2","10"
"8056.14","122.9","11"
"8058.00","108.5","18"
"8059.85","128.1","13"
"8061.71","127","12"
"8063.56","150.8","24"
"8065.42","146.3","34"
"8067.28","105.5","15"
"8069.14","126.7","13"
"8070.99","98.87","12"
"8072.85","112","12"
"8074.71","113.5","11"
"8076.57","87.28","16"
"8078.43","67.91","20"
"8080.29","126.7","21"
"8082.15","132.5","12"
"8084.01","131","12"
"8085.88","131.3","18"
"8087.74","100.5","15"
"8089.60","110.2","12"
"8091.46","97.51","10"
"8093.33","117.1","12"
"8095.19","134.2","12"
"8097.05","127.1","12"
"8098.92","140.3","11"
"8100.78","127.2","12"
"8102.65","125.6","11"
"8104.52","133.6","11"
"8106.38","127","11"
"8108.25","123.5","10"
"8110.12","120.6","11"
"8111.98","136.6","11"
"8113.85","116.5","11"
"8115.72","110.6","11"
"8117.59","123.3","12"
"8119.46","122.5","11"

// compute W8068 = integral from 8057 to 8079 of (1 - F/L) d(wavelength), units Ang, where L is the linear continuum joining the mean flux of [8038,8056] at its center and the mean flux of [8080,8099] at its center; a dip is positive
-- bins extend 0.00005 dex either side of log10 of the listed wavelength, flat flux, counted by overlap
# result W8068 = 1.0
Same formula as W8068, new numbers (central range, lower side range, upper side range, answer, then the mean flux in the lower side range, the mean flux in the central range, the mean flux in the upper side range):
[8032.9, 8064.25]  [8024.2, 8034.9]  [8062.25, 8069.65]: 1.9 Ang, 129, 123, 132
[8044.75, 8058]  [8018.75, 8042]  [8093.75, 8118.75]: 0.9 Ang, 129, 120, 126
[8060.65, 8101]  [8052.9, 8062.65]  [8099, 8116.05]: 1.4 Ang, 120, 119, 126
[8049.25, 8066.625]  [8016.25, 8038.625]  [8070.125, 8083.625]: -1.5 Ang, 132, 126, 107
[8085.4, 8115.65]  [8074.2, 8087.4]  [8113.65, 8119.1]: -2.0 Ang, 112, 123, 117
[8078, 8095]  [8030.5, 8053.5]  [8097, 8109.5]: 1.6 Ang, 122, 115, 129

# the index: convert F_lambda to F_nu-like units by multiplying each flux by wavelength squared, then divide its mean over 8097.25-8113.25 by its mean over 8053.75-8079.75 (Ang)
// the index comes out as 1.1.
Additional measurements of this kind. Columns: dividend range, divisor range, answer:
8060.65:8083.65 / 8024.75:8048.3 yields 0.94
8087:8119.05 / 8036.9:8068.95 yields 1.01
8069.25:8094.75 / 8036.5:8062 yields 0.93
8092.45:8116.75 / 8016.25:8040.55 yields 0.98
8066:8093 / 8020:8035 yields 0.84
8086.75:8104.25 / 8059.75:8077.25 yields 1.01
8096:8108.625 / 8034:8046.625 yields 1.10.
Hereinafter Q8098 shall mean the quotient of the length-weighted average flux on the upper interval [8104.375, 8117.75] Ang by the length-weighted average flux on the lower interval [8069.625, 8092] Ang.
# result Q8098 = 1.13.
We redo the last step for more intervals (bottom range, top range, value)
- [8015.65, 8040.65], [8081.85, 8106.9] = 0.94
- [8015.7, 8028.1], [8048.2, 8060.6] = 0.87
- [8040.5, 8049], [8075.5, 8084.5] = 0.91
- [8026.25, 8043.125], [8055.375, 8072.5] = 0.99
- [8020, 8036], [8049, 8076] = 0.90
